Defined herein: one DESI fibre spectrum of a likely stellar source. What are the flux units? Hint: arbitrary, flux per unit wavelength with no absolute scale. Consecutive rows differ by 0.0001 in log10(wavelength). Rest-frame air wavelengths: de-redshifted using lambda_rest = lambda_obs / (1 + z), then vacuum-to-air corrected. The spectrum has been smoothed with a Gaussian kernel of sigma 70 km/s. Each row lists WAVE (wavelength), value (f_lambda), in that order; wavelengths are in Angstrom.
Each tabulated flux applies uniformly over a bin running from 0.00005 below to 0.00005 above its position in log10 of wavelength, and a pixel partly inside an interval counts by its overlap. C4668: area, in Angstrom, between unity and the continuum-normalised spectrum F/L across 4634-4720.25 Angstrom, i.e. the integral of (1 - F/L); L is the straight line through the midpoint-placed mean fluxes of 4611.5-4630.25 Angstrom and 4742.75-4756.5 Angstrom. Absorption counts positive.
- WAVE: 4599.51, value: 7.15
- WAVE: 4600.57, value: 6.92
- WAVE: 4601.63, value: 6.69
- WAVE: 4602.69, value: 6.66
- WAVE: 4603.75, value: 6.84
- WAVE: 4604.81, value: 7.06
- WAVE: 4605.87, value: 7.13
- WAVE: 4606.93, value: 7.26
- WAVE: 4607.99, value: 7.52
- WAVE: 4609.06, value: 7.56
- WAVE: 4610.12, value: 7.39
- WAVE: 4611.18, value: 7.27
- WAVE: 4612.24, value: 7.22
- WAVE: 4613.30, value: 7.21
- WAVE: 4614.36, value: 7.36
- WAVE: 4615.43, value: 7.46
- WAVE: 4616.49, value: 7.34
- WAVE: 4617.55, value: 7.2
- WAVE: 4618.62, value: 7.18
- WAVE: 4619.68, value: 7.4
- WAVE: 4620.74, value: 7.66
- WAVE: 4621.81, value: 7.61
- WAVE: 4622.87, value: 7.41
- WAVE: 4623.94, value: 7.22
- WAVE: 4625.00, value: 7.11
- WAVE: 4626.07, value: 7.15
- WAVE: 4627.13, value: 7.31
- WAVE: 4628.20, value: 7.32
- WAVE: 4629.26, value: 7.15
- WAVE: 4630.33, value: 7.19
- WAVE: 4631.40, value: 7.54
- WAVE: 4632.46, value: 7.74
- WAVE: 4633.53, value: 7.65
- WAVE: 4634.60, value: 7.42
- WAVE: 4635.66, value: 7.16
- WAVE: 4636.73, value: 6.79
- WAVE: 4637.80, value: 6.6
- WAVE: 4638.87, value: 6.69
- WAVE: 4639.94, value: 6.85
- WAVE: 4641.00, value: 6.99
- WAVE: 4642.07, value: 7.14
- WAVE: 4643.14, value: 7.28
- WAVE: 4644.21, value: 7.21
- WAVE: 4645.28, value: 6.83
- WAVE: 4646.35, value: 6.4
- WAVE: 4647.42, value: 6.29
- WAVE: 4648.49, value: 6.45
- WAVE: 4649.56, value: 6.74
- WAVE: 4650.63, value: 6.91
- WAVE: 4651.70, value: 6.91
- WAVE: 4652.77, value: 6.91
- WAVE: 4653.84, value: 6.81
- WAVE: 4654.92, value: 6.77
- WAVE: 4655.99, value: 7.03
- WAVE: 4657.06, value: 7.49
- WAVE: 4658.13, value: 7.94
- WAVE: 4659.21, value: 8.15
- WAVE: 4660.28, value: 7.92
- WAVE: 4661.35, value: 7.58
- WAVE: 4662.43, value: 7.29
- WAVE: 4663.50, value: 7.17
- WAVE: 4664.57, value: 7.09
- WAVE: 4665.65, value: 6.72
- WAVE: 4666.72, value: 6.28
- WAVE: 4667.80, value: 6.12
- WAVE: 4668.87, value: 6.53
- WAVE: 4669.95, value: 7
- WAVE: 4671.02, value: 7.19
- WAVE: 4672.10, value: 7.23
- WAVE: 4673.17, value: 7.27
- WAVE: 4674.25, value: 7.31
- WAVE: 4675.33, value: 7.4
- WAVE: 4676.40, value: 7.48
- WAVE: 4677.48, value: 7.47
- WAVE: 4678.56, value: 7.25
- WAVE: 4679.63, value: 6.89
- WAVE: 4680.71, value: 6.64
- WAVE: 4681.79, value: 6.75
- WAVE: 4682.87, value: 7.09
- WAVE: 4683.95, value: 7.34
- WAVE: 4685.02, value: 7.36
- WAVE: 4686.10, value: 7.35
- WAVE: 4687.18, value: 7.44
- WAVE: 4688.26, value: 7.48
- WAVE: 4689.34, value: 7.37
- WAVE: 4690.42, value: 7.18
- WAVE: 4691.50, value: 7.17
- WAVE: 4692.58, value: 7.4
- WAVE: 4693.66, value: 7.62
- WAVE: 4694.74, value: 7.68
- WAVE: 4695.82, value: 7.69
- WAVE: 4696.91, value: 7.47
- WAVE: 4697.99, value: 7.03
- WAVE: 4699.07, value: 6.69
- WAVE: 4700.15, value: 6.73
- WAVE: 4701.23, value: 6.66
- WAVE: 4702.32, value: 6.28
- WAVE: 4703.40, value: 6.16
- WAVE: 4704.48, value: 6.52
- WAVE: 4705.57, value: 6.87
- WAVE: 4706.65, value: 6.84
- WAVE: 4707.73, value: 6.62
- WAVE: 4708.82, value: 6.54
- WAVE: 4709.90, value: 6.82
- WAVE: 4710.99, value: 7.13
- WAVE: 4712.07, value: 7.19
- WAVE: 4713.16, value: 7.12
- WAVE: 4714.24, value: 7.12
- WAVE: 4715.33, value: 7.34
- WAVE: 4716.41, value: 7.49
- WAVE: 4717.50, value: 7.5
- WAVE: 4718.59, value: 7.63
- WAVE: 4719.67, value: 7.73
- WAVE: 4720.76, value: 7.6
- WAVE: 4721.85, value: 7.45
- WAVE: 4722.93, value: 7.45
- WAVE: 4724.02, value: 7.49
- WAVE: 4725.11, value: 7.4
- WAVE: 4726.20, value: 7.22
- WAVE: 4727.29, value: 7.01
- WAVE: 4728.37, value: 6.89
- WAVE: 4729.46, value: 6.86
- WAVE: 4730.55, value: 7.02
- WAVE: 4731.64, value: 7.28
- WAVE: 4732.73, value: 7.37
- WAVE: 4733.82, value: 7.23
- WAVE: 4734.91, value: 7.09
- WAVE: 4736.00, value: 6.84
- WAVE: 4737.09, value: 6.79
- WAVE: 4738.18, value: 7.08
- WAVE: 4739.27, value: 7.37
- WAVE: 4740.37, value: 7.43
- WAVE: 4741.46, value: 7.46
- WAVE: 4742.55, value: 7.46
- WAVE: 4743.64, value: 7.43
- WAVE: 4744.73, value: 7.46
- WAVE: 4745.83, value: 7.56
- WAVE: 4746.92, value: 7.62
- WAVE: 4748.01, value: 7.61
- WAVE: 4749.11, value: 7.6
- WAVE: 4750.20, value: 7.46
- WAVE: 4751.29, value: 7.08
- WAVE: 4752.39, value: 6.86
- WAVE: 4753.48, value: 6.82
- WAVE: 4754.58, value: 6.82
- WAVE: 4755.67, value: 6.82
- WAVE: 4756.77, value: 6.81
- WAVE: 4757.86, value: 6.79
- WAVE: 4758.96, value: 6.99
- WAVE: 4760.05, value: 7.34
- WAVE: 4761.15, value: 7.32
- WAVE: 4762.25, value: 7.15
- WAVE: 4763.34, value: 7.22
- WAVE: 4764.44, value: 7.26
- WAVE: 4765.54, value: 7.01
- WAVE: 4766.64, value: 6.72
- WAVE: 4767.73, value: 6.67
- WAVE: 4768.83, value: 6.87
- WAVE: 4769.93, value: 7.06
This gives 2.5 Angstrom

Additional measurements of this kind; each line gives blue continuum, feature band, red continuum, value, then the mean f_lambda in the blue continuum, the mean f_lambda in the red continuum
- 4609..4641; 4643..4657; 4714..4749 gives 0.9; 7.26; 7.33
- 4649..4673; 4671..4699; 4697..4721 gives -1.0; 7.08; 6.99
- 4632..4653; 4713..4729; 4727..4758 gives -0.5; 6.95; 7.18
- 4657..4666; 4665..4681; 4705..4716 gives 0.8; 7.5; 6.97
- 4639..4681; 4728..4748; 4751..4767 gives -0.7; 7.05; 7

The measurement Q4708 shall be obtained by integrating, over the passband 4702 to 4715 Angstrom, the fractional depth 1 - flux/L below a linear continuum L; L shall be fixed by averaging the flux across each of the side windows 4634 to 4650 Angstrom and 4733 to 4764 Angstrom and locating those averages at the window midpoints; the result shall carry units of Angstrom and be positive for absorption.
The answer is 0.5 Angstrom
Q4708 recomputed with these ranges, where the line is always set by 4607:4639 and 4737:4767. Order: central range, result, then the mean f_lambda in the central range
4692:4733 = 0.6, 7.13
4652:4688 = 0.5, 7.16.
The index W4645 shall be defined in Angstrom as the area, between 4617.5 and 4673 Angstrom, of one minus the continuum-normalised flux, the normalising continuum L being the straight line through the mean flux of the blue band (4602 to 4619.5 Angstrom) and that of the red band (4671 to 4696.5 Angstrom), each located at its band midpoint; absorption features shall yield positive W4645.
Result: 1.1 Angstrom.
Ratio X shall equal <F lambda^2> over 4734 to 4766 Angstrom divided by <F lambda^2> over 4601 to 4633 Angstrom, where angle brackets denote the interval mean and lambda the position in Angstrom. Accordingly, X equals 1.0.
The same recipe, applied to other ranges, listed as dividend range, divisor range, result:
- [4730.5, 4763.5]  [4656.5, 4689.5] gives 1.03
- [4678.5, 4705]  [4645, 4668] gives 1.03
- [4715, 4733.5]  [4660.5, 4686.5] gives 1.06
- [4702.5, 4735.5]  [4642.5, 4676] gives 1.04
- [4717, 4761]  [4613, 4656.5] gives 1.07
